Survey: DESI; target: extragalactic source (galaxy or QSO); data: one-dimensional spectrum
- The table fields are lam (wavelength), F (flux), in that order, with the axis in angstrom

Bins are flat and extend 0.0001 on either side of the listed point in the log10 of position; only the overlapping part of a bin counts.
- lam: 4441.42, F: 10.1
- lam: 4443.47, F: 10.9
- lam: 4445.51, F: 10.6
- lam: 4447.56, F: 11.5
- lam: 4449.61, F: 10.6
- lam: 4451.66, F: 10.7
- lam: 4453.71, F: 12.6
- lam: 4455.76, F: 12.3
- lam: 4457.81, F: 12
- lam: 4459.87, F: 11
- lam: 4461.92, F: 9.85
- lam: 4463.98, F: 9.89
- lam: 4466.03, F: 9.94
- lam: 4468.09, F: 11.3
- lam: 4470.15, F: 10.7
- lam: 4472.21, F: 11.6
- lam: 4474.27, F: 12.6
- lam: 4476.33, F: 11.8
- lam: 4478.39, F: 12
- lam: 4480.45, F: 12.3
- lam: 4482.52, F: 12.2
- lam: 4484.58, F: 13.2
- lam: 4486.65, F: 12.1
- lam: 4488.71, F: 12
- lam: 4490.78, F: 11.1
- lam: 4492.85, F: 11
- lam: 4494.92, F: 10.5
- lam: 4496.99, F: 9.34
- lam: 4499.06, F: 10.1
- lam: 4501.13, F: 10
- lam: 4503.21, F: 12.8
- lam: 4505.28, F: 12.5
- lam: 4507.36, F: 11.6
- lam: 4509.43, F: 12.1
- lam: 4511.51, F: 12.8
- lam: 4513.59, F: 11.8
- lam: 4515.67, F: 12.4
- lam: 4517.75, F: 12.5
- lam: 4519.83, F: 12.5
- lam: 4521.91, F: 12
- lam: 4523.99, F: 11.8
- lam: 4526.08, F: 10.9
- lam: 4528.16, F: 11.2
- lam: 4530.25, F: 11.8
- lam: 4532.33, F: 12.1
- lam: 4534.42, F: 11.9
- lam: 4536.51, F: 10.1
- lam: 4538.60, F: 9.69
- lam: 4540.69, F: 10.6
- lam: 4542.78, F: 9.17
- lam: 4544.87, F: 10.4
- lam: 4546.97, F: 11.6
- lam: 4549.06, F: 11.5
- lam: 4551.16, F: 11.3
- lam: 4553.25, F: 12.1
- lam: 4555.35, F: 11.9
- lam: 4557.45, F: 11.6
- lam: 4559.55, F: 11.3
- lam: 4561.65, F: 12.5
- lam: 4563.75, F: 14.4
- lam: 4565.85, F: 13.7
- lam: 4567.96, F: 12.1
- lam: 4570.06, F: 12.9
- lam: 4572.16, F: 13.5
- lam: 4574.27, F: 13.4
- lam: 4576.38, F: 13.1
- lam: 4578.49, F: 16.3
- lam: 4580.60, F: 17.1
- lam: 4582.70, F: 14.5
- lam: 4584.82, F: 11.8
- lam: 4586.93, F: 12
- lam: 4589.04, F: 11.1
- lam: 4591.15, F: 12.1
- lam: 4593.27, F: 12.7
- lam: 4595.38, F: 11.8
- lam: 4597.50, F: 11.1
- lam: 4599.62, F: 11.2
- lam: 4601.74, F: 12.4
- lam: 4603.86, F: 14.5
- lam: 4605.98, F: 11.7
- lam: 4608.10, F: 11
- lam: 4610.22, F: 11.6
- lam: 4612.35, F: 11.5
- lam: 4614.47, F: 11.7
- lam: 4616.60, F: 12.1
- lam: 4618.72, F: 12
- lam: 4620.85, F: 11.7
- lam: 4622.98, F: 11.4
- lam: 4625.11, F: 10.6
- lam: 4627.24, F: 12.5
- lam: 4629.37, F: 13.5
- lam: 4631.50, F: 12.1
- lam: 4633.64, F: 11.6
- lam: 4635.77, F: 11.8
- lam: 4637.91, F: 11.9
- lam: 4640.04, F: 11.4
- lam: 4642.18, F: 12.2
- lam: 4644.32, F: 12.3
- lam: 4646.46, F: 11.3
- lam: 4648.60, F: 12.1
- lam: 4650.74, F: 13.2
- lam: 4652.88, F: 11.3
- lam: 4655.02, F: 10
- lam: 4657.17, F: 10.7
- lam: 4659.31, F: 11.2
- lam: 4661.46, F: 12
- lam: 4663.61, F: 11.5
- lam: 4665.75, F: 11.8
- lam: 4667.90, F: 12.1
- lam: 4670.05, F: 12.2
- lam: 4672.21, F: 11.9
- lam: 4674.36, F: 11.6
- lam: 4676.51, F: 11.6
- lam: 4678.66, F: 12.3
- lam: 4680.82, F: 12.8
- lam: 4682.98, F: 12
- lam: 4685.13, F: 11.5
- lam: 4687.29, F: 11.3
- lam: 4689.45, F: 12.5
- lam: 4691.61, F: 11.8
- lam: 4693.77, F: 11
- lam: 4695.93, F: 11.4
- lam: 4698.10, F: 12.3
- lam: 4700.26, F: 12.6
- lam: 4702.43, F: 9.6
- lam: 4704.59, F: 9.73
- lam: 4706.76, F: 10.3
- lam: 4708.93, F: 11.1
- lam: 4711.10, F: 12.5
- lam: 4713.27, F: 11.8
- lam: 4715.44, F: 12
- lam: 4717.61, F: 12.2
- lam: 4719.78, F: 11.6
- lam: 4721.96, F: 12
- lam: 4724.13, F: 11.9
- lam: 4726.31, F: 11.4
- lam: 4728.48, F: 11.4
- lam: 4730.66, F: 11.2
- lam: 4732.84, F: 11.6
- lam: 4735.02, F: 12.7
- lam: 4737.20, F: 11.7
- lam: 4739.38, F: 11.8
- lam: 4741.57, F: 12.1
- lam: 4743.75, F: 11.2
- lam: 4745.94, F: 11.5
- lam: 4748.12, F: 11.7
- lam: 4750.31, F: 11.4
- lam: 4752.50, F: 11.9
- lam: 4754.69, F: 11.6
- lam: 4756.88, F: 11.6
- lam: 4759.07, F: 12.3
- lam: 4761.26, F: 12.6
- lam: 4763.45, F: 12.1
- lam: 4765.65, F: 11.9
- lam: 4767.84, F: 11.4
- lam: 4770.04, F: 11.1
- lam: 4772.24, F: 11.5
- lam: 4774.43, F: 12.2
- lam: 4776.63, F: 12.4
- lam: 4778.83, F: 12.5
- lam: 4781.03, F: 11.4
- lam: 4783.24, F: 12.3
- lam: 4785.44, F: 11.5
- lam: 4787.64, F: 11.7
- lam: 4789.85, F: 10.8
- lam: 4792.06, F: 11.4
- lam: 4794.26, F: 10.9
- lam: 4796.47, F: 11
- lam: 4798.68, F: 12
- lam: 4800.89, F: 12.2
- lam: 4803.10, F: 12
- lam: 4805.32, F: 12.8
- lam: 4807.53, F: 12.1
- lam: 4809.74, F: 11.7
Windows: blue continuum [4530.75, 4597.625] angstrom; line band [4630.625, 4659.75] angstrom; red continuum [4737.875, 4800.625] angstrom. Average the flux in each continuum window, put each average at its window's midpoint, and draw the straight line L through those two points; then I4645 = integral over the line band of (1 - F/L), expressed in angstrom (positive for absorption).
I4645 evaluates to 0.92 angstrom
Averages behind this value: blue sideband 12.2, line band 11.7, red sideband 11.7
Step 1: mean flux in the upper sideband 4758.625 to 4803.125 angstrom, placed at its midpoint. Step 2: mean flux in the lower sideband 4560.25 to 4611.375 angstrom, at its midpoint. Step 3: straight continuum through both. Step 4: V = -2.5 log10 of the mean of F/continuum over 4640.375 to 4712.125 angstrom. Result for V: 0.065 mag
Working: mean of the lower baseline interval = 12.8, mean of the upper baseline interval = 11.8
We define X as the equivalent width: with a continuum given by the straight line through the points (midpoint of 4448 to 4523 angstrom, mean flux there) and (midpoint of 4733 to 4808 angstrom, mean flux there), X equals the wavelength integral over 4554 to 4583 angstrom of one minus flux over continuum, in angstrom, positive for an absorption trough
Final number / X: -4.5 angstrom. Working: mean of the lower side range 11.5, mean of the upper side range 11.8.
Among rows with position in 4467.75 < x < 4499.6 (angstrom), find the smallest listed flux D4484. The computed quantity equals 9.34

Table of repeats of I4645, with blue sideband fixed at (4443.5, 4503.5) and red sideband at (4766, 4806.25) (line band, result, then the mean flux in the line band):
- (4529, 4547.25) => 0.9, 10.8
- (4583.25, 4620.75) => -1.5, 11.9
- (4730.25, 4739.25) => -0.1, 11.8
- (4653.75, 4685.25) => -0.3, 11.7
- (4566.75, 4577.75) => -1.6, 13.1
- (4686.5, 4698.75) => -0.1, 11.7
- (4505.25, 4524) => -1.4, 12.2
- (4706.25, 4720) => -0.1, 11.7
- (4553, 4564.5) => -0.9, 12.3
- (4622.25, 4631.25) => -0.4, 12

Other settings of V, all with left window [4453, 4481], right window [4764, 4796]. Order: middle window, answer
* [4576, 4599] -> -0.136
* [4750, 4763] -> -0.030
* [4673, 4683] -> -0.046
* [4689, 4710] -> 0.036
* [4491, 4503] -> 0.099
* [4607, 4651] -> -0.031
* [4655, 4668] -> 0.016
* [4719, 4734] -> 0.001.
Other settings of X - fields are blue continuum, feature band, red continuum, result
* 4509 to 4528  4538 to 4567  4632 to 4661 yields 0.8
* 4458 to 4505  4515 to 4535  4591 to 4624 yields -0.7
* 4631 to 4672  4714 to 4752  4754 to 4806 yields 0.1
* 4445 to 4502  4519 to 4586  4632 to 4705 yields -4.6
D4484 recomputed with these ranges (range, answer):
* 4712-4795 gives 10.8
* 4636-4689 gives 10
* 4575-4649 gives 10.6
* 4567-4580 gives 12.1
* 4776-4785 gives 11.4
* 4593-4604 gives 11.1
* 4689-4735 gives 9.6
